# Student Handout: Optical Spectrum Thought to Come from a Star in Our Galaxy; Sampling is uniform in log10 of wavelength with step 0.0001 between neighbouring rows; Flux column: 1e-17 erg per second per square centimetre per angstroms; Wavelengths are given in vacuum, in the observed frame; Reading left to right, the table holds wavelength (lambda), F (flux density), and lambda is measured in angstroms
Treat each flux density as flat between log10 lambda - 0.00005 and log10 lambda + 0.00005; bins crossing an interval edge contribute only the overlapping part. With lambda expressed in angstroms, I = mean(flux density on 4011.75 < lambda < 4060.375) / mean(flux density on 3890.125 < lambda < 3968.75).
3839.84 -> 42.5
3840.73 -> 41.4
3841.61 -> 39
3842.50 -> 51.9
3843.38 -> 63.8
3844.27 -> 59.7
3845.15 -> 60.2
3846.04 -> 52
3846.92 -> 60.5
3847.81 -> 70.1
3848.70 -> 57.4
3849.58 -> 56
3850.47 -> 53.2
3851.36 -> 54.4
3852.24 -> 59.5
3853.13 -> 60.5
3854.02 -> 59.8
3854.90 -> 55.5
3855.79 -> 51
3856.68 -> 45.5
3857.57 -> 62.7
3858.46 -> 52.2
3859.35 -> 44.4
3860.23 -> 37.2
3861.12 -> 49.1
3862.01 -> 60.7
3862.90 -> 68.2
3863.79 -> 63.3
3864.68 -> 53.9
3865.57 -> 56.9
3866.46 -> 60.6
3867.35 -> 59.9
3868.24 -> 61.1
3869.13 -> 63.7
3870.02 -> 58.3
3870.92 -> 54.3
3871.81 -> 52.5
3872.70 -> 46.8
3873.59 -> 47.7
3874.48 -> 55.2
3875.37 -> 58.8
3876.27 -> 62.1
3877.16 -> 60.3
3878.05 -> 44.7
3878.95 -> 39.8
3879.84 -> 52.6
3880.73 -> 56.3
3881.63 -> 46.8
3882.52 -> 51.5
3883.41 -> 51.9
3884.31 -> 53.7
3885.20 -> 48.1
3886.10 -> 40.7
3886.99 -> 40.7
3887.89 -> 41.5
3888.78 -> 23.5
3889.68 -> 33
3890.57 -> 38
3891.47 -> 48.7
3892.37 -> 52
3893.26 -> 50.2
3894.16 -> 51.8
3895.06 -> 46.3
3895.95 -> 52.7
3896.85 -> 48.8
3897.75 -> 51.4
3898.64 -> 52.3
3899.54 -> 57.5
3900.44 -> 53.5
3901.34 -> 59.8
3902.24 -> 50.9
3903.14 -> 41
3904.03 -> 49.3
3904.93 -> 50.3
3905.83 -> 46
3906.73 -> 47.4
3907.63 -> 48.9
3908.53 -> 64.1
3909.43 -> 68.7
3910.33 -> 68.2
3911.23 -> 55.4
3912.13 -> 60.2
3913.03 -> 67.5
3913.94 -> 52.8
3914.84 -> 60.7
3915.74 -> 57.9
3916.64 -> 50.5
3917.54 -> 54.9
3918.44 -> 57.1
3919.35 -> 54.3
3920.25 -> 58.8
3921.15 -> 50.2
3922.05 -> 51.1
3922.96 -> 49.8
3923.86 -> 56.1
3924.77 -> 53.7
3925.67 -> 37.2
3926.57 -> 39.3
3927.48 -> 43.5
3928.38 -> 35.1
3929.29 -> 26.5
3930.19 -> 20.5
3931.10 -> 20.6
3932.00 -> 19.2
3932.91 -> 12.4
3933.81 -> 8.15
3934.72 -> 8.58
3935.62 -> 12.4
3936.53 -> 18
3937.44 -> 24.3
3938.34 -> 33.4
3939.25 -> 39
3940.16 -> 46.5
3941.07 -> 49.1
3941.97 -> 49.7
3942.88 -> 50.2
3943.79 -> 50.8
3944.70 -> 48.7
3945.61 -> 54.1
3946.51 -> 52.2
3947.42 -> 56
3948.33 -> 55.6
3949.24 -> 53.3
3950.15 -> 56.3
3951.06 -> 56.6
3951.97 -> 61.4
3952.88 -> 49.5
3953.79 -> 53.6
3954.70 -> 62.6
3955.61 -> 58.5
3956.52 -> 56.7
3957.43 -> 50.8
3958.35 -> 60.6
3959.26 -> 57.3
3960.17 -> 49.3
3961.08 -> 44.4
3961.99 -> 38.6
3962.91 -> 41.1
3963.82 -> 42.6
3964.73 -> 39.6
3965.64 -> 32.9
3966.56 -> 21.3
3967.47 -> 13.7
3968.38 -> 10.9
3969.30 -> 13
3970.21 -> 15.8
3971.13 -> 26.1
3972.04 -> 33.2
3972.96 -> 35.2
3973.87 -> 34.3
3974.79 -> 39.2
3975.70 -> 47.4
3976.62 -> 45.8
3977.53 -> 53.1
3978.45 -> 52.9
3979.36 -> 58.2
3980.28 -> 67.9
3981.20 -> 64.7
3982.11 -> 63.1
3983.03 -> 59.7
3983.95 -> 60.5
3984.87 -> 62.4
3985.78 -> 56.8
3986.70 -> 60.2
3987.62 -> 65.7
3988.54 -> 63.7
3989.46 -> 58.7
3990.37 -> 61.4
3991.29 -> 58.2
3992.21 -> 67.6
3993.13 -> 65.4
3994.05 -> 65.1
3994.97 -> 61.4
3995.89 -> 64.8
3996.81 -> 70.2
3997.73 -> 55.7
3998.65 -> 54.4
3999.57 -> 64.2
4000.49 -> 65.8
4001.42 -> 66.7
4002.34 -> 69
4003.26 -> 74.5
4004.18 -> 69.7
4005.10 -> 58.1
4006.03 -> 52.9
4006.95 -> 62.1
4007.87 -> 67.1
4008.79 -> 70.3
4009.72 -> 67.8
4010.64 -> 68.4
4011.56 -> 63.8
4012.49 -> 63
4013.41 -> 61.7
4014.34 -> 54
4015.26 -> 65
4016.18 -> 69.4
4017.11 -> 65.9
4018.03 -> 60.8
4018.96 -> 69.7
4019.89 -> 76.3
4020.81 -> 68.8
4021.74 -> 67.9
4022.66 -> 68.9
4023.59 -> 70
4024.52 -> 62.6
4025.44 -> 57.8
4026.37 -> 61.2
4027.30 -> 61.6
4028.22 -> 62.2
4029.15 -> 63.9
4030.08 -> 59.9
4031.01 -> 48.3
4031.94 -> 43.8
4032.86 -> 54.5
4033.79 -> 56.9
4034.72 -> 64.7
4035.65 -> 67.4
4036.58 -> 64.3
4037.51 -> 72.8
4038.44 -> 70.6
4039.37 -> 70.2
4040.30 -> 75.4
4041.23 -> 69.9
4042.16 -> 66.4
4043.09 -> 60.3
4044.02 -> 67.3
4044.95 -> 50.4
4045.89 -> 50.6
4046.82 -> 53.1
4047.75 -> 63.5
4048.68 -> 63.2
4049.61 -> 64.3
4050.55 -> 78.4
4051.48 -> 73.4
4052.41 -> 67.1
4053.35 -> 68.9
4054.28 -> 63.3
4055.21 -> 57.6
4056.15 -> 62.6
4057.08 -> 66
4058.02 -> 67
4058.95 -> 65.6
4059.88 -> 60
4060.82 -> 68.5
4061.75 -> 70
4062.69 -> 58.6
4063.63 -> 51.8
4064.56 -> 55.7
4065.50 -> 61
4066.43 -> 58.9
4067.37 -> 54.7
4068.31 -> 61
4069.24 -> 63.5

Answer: 1.38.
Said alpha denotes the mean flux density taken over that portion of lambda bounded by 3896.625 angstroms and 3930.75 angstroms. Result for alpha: 51.3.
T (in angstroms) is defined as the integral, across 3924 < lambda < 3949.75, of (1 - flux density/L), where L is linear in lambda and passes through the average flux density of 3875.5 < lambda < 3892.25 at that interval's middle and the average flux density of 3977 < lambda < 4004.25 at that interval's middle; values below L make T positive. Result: 8.5 angstroms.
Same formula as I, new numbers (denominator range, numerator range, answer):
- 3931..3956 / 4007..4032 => 1.53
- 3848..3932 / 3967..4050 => 1.15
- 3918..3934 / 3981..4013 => 1.63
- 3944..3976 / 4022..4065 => 1.45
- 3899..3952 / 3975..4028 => 1.36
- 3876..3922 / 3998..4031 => 1.25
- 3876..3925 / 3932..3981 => 0.81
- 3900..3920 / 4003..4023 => 1.18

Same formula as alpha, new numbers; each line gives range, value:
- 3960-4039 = 56.5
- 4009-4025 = 66.2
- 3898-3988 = 46.3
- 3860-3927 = 52.3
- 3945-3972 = 44.1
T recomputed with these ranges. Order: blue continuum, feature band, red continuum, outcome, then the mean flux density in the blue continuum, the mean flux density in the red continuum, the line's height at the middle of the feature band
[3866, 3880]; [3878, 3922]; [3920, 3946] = -4.9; 54.9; 36.6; 46.7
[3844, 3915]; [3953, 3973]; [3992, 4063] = 6.8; 53.3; 64.2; 59.4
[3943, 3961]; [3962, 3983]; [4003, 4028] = 6.9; 54.6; 65.1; 58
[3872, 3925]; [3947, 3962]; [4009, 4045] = 0.6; 51.6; 64.1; 57.1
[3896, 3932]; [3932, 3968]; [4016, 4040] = 8.0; 50.2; 63.9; 54.5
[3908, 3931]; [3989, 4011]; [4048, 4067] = -2.0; 51.2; 64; 58.7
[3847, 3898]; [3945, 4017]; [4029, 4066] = 5.8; 52.3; 62.9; 58.9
